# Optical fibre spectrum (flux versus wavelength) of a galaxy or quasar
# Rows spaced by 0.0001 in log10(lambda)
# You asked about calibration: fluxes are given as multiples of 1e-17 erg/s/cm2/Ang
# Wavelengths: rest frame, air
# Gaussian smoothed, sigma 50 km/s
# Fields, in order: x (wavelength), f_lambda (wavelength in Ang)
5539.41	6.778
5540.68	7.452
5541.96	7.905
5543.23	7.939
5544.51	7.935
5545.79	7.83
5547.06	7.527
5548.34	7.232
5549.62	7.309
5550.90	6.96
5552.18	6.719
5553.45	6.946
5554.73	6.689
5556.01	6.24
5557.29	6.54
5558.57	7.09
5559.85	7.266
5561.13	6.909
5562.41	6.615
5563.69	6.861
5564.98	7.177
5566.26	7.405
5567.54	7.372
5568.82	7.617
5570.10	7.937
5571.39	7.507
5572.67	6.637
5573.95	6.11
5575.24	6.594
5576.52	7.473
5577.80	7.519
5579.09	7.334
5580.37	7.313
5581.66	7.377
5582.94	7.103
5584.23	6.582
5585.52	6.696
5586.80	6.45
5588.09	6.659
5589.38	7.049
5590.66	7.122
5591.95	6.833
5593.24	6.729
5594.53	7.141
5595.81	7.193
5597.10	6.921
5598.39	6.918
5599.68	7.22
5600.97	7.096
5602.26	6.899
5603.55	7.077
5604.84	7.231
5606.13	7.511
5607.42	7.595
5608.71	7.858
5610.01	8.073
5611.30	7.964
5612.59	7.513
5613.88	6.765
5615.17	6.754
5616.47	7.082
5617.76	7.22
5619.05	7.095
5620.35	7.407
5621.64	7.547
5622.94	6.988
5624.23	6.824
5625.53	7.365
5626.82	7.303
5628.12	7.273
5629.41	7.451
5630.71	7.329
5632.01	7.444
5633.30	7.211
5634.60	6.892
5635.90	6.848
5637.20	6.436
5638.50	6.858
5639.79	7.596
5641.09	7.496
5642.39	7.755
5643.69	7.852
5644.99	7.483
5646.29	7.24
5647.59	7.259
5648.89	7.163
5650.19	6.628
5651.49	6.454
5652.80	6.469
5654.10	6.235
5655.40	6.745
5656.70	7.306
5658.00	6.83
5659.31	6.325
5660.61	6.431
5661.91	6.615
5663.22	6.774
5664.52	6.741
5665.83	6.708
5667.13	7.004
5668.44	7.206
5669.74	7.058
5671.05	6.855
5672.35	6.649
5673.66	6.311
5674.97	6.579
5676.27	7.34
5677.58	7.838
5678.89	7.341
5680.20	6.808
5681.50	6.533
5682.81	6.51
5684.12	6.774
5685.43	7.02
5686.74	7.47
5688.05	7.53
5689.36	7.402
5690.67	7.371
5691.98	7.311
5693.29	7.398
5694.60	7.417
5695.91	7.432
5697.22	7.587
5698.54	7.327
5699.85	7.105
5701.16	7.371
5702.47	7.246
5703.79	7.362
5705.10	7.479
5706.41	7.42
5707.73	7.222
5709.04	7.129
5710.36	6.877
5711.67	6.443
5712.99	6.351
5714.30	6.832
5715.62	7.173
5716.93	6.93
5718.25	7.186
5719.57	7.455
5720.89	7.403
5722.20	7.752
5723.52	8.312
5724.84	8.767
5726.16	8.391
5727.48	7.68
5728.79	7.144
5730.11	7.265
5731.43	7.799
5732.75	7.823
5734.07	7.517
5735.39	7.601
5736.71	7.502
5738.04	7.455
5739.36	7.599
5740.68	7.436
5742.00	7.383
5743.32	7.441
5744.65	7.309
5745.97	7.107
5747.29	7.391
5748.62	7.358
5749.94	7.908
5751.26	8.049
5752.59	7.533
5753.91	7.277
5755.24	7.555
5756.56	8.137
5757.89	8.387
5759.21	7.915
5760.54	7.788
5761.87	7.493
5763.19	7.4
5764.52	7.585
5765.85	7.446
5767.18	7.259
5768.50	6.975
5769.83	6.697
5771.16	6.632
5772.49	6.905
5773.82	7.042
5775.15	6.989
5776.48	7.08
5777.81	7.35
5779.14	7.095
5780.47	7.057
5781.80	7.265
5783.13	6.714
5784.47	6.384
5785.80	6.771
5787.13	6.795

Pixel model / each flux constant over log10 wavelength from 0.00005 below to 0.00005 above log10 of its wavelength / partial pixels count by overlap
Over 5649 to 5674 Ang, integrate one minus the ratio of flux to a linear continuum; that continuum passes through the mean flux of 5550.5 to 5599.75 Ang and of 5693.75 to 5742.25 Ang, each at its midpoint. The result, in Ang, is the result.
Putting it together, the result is 1.8 Ang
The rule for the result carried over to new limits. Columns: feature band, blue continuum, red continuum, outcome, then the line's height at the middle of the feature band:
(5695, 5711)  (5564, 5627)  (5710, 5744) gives 0.21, 7.4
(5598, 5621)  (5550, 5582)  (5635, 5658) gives -0.83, 7.04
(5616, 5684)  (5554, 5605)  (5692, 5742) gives 1.90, 7.21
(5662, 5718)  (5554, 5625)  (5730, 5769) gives 2.42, 7.39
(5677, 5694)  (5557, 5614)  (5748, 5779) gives 0.28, 7.3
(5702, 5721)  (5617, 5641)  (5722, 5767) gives 1.08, 7.52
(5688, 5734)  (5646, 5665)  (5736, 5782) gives -1.95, 7.09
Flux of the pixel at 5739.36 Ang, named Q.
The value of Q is 7.599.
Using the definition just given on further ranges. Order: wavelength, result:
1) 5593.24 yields 6.729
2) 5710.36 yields 6.877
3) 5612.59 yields 7.513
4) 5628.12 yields 7.273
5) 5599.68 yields 7.22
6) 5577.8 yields 7.519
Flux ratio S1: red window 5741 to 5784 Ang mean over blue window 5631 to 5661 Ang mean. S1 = 1.0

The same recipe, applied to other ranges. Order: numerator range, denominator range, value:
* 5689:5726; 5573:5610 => 1.04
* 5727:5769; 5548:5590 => 1.08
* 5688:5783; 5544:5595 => 1.05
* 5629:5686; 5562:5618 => 0.97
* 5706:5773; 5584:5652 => 1.04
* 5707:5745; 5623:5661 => 1.05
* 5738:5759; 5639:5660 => 1.08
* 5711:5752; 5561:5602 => 1.06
